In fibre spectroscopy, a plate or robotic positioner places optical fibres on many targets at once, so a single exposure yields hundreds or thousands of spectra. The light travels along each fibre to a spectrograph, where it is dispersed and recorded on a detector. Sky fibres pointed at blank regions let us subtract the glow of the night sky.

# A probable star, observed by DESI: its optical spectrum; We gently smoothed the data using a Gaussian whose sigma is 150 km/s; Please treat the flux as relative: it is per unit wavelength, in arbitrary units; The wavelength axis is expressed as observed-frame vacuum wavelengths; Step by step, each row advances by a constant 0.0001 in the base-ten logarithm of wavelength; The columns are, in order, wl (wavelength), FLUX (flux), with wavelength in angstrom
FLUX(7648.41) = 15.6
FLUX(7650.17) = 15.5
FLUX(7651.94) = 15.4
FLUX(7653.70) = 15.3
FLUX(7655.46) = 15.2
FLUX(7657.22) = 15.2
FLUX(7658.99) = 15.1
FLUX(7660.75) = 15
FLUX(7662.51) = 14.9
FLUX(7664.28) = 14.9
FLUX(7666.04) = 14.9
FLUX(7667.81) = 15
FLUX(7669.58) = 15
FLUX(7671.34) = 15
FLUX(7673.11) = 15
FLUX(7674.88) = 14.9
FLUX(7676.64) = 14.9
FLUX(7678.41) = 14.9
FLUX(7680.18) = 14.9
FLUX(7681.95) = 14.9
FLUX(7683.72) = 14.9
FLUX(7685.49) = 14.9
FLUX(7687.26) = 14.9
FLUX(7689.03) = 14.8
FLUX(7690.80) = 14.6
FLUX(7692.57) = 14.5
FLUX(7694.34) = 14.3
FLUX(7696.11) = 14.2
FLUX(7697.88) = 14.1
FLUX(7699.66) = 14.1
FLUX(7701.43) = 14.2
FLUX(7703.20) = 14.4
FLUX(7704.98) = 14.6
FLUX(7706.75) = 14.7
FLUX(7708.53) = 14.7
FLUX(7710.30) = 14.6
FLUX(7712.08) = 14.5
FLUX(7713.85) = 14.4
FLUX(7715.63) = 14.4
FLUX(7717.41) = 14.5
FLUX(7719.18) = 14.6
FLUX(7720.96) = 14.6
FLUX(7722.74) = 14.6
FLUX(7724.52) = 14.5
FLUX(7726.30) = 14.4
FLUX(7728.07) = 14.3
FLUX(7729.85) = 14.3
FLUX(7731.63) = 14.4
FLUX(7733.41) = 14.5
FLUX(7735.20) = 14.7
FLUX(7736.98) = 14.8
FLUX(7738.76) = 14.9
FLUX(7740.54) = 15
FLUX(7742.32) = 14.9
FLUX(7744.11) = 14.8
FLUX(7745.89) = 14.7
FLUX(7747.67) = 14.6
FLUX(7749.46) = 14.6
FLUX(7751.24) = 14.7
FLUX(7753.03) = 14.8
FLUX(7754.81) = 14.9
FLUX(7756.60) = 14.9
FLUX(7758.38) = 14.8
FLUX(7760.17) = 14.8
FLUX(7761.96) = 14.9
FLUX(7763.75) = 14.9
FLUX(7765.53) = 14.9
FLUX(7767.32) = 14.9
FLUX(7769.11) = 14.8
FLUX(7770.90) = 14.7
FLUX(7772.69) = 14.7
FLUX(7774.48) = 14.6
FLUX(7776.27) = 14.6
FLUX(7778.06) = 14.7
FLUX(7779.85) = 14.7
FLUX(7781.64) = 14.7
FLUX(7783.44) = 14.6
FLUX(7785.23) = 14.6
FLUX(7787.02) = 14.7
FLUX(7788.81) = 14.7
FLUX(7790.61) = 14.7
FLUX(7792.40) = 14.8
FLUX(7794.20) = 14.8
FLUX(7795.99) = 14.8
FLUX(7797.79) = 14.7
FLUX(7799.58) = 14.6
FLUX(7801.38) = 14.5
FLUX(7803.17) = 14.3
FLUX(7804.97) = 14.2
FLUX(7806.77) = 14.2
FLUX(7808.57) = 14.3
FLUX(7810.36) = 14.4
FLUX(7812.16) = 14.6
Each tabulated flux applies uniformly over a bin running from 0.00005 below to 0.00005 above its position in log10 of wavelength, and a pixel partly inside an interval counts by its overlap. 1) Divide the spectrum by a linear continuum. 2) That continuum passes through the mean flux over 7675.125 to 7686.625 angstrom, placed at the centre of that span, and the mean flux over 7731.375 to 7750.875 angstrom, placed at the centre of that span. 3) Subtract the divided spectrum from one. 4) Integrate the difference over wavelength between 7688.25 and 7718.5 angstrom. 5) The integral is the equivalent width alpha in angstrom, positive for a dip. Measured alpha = 0.8 angstrom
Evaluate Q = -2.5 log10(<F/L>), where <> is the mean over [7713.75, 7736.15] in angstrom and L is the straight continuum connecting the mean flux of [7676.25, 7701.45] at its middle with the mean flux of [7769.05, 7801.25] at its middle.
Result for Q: 0.01 mag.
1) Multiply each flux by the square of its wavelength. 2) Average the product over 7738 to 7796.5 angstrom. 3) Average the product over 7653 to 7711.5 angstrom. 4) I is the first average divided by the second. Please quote 1.02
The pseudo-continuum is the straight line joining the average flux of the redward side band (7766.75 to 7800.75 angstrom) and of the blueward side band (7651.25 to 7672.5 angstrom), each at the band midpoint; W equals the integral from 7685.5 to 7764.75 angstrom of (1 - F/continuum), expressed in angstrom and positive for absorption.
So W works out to 1.46 angstrom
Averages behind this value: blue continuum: 15.1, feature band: 14.6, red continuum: 14.7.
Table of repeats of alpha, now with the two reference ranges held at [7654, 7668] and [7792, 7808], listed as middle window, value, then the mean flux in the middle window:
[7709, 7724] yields 0.31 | 14.5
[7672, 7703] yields 0.62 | 14.6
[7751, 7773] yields -0.24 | 14.8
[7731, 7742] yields 0.02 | 14.7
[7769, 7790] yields -0.10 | 14.7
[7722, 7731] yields 0.23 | 14.4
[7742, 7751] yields 0.01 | 14.7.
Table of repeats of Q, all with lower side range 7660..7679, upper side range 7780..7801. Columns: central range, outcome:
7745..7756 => 0.00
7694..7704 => 0.05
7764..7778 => 0.00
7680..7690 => 0.00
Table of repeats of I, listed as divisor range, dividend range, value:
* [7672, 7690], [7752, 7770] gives 1.02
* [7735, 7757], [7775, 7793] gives 1.00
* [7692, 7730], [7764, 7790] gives 1.04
